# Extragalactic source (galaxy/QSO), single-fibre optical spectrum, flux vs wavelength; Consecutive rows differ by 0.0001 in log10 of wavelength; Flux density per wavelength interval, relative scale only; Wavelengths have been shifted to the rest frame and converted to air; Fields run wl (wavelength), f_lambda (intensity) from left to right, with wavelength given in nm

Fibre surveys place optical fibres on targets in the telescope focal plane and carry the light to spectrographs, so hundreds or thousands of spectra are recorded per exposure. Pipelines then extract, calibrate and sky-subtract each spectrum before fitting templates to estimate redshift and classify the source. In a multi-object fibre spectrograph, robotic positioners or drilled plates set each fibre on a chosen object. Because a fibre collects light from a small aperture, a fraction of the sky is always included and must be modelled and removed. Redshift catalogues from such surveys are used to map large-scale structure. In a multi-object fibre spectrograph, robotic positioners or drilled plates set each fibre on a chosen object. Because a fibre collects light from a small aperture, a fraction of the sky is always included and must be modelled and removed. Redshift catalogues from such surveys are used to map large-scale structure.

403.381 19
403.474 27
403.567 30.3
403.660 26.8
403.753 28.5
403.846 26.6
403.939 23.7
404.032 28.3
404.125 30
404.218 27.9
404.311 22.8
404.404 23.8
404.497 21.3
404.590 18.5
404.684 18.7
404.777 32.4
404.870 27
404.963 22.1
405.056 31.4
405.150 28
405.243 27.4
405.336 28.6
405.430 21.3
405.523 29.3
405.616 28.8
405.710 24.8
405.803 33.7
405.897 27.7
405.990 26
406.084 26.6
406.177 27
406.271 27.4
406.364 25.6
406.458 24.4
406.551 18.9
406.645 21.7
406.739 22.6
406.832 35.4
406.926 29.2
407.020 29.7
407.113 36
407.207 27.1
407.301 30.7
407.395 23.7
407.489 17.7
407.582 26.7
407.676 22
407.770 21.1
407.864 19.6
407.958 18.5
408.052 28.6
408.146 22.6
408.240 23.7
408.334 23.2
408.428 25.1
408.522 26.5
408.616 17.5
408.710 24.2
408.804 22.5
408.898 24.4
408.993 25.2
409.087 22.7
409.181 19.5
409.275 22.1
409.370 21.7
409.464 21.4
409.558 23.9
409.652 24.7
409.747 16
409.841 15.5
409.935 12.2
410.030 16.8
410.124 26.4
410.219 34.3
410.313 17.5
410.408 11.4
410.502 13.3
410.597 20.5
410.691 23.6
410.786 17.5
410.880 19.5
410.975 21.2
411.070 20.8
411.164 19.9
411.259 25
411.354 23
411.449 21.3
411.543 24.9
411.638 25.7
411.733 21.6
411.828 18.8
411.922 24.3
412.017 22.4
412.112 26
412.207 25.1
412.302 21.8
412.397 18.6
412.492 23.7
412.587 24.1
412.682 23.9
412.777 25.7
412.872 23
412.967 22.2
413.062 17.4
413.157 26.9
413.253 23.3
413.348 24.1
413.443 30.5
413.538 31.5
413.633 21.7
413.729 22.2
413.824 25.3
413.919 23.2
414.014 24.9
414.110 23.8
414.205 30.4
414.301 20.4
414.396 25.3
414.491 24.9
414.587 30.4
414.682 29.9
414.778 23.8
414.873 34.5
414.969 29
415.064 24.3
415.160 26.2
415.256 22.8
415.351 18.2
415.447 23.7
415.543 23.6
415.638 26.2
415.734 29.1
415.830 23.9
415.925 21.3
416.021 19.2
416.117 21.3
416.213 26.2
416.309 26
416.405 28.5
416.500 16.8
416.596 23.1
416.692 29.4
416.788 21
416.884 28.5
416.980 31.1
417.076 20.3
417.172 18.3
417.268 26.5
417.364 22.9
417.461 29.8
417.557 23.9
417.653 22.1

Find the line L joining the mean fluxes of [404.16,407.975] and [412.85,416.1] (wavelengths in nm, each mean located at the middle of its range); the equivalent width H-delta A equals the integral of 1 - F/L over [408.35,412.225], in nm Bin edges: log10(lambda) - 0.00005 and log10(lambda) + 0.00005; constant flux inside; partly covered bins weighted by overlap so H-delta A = 0.57 nm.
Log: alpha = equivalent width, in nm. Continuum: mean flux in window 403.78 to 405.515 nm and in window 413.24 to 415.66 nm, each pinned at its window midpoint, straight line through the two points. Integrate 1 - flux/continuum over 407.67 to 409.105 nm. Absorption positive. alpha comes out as 0.15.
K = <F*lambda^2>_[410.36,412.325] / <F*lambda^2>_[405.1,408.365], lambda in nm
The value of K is 0.84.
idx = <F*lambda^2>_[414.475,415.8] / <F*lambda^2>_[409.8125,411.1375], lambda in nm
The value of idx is 1.4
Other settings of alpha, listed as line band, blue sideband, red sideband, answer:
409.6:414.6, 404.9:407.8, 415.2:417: 0.501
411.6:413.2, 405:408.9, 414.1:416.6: 0.141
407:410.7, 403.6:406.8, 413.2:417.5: 0.462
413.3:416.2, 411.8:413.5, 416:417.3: -0.167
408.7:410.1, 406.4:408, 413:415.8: 0.238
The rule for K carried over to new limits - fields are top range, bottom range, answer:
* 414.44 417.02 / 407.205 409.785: 1.14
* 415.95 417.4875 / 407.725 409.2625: 1.10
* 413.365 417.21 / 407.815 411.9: 1.19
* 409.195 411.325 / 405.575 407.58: 0.77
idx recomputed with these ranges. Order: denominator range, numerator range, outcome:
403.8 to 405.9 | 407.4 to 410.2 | 0.85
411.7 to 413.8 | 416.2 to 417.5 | 1.07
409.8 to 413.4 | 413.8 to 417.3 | 1.17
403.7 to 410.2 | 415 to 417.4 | 1.02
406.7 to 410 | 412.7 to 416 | 1.10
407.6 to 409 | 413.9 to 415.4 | 1.16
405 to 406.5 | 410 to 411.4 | 0.78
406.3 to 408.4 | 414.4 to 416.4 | 1.05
